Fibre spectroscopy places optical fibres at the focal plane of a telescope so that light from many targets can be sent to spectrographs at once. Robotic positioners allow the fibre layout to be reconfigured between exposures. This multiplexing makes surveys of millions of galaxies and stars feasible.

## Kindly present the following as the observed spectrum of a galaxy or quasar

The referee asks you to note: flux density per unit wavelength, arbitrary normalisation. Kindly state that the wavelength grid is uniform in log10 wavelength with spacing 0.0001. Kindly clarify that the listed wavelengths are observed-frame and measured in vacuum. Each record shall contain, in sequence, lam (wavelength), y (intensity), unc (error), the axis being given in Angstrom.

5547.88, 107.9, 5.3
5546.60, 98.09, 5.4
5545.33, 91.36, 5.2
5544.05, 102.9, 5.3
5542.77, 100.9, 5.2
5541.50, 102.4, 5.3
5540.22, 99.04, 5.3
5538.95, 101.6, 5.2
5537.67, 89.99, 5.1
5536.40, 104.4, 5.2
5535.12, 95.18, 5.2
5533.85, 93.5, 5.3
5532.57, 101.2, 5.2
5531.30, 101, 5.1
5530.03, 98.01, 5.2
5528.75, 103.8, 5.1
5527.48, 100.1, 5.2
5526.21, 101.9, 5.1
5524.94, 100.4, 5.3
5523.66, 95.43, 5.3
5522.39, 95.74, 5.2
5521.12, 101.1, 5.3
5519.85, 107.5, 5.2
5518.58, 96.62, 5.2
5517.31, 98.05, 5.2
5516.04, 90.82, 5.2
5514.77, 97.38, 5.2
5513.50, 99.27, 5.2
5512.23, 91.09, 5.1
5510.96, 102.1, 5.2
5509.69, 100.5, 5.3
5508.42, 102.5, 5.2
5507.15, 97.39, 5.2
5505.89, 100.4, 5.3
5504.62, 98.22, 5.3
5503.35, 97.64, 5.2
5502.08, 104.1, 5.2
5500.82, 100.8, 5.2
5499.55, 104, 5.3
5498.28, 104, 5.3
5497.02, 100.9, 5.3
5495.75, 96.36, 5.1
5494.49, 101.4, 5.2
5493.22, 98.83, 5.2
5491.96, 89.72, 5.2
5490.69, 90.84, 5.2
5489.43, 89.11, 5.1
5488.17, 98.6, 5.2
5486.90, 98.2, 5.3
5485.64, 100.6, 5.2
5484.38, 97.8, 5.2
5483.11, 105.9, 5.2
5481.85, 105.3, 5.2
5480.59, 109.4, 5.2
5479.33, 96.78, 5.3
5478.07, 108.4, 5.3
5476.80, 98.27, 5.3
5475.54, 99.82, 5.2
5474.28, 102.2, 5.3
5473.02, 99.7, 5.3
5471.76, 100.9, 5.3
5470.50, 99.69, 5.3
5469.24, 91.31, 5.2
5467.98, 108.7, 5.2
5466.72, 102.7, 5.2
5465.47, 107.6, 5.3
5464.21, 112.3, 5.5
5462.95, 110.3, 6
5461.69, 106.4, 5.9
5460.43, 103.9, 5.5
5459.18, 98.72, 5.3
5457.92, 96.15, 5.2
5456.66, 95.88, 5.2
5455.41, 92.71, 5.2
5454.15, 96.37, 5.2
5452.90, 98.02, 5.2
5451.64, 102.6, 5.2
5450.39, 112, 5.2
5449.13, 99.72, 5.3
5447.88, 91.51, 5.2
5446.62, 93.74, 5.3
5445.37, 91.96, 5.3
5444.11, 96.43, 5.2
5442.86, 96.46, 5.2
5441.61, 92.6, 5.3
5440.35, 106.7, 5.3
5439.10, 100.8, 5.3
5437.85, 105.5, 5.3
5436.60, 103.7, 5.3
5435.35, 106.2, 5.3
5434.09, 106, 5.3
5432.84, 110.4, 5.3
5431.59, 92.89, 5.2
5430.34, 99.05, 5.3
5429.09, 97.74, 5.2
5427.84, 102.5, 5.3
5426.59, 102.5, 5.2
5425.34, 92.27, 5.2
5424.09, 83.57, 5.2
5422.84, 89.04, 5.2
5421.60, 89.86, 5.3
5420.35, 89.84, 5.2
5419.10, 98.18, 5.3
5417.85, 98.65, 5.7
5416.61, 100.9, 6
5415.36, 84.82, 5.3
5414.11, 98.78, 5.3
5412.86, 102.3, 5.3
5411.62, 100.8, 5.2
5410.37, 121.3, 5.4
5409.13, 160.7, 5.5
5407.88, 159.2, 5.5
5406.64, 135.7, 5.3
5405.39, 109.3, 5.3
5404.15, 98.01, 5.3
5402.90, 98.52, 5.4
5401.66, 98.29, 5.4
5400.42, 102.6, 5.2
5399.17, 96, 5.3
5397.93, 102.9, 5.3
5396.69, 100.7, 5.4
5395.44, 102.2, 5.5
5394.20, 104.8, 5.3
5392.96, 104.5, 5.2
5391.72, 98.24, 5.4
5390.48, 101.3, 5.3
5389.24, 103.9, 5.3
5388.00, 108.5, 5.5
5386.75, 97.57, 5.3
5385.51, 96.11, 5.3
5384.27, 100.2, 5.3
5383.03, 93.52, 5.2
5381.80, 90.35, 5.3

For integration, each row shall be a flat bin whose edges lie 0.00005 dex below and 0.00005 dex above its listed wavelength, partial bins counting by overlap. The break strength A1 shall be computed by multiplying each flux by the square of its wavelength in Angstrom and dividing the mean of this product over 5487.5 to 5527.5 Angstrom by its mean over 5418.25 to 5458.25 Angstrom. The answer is 1.0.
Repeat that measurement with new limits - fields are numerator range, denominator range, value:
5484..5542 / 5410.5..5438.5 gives 1.04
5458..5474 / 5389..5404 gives 1.05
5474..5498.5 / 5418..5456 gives 1.03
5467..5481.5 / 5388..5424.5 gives 0.99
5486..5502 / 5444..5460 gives 1.02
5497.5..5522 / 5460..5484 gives 0.98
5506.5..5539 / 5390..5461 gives 1.00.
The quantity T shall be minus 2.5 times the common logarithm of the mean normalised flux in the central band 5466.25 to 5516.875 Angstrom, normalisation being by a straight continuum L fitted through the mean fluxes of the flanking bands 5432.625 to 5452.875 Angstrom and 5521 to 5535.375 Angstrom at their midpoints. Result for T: 0.002 mag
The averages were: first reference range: 101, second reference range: 99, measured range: 99.5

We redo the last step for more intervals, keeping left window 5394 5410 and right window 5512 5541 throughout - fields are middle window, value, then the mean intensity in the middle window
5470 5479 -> 0.04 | 101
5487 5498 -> 0.07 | 96.1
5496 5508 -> 0.01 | 101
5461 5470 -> 0.00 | 105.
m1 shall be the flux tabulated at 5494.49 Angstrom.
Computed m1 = 101.4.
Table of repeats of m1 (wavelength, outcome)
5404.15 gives 98.01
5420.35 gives 89.84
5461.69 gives 106.4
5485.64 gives 100.6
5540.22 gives 99.04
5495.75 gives 96.36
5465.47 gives 107.6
